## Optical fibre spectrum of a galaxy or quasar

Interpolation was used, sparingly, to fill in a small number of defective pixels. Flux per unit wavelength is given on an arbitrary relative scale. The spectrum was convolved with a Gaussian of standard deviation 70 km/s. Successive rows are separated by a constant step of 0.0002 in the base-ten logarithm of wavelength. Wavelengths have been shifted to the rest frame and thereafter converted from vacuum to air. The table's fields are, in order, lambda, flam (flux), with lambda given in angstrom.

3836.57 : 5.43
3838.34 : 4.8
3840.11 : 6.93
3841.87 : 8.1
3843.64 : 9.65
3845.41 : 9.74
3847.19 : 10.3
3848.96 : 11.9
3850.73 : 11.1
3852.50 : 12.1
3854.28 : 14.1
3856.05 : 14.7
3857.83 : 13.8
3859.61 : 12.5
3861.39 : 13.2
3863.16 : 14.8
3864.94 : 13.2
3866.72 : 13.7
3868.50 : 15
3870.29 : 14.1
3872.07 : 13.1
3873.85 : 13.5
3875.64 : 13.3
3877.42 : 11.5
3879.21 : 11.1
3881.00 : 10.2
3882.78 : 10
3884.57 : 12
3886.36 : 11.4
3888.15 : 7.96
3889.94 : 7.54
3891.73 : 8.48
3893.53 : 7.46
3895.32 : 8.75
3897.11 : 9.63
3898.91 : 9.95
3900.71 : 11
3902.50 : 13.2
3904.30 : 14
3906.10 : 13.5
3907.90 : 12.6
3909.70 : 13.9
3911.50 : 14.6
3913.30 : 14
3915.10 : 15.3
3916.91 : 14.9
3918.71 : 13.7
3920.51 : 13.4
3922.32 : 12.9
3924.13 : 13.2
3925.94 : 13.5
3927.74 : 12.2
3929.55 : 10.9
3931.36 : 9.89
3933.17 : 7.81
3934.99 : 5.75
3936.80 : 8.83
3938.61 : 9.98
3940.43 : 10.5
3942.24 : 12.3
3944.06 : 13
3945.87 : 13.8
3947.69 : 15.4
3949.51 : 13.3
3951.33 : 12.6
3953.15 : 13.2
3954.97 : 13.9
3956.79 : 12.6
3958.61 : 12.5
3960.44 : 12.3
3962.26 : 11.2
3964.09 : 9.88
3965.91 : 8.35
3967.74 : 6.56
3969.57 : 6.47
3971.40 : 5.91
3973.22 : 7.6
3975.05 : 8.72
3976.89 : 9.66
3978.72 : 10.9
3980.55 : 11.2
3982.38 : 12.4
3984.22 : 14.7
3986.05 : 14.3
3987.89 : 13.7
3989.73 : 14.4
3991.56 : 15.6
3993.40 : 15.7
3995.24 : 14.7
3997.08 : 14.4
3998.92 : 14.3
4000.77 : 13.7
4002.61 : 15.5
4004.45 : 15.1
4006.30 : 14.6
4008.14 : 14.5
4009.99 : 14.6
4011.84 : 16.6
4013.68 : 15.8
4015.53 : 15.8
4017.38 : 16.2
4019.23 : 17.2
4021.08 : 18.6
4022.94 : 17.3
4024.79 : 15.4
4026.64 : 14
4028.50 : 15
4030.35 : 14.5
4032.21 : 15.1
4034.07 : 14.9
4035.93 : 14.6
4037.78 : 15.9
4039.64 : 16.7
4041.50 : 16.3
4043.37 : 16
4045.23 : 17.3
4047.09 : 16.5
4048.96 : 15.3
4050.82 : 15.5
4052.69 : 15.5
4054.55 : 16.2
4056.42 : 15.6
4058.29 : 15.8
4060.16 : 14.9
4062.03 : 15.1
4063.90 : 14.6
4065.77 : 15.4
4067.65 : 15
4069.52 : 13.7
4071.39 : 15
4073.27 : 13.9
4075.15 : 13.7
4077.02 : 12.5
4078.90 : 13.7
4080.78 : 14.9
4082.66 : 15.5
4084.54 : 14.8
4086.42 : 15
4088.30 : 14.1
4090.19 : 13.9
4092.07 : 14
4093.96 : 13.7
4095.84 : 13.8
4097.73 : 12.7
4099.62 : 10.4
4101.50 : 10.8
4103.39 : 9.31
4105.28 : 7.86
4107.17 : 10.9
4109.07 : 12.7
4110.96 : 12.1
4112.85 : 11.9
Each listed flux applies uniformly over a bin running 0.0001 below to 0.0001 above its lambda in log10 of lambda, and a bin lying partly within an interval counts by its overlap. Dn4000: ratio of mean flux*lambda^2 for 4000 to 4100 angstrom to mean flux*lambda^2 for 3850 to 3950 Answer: 1.35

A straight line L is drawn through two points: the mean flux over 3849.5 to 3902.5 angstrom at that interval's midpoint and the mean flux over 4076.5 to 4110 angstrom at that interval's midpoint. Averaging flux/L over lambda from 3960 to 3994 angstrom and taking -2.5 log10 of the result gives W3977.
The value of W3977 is 0.12 mag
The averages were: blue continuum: 11.7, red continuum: 12.8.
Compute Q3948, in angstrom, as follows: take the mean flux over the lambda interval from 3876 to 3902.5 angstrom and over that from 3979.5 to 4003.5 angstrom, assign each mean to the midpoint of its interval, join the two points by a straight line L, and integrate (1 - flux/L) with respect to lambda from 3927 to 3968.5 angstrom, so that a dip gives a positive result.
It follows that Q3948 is 4.0 angstrom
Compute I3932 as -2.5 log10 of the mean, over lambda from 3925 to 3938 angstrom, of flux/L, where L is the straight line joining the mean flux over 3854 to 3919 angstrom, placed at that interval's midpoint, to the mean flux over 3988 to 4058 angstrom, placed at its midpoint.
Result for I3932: 0.33 mag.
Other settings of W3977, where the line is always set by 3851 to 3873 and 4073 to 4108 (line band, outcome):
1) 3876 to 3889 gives 0.26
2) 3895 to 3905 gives 0.21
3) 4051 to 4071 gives -0.17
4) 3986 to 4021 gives -0.15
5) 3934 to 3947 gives 0.25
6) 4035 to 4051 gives -0.22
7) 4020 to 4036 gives -0.19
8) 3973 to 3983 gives 0.29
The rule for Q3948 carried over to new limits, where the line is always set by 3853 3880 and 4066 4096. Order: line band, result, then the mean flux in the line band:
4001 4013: -1.0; 15.1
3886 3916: 4.8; 11.4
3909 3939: 3.5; 12.1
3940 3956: 0.6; 13.2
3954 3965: 1.4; 12.1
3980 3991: 0.2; 13.6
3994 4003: -0.4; 14.5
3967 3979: 5.2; 7.84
